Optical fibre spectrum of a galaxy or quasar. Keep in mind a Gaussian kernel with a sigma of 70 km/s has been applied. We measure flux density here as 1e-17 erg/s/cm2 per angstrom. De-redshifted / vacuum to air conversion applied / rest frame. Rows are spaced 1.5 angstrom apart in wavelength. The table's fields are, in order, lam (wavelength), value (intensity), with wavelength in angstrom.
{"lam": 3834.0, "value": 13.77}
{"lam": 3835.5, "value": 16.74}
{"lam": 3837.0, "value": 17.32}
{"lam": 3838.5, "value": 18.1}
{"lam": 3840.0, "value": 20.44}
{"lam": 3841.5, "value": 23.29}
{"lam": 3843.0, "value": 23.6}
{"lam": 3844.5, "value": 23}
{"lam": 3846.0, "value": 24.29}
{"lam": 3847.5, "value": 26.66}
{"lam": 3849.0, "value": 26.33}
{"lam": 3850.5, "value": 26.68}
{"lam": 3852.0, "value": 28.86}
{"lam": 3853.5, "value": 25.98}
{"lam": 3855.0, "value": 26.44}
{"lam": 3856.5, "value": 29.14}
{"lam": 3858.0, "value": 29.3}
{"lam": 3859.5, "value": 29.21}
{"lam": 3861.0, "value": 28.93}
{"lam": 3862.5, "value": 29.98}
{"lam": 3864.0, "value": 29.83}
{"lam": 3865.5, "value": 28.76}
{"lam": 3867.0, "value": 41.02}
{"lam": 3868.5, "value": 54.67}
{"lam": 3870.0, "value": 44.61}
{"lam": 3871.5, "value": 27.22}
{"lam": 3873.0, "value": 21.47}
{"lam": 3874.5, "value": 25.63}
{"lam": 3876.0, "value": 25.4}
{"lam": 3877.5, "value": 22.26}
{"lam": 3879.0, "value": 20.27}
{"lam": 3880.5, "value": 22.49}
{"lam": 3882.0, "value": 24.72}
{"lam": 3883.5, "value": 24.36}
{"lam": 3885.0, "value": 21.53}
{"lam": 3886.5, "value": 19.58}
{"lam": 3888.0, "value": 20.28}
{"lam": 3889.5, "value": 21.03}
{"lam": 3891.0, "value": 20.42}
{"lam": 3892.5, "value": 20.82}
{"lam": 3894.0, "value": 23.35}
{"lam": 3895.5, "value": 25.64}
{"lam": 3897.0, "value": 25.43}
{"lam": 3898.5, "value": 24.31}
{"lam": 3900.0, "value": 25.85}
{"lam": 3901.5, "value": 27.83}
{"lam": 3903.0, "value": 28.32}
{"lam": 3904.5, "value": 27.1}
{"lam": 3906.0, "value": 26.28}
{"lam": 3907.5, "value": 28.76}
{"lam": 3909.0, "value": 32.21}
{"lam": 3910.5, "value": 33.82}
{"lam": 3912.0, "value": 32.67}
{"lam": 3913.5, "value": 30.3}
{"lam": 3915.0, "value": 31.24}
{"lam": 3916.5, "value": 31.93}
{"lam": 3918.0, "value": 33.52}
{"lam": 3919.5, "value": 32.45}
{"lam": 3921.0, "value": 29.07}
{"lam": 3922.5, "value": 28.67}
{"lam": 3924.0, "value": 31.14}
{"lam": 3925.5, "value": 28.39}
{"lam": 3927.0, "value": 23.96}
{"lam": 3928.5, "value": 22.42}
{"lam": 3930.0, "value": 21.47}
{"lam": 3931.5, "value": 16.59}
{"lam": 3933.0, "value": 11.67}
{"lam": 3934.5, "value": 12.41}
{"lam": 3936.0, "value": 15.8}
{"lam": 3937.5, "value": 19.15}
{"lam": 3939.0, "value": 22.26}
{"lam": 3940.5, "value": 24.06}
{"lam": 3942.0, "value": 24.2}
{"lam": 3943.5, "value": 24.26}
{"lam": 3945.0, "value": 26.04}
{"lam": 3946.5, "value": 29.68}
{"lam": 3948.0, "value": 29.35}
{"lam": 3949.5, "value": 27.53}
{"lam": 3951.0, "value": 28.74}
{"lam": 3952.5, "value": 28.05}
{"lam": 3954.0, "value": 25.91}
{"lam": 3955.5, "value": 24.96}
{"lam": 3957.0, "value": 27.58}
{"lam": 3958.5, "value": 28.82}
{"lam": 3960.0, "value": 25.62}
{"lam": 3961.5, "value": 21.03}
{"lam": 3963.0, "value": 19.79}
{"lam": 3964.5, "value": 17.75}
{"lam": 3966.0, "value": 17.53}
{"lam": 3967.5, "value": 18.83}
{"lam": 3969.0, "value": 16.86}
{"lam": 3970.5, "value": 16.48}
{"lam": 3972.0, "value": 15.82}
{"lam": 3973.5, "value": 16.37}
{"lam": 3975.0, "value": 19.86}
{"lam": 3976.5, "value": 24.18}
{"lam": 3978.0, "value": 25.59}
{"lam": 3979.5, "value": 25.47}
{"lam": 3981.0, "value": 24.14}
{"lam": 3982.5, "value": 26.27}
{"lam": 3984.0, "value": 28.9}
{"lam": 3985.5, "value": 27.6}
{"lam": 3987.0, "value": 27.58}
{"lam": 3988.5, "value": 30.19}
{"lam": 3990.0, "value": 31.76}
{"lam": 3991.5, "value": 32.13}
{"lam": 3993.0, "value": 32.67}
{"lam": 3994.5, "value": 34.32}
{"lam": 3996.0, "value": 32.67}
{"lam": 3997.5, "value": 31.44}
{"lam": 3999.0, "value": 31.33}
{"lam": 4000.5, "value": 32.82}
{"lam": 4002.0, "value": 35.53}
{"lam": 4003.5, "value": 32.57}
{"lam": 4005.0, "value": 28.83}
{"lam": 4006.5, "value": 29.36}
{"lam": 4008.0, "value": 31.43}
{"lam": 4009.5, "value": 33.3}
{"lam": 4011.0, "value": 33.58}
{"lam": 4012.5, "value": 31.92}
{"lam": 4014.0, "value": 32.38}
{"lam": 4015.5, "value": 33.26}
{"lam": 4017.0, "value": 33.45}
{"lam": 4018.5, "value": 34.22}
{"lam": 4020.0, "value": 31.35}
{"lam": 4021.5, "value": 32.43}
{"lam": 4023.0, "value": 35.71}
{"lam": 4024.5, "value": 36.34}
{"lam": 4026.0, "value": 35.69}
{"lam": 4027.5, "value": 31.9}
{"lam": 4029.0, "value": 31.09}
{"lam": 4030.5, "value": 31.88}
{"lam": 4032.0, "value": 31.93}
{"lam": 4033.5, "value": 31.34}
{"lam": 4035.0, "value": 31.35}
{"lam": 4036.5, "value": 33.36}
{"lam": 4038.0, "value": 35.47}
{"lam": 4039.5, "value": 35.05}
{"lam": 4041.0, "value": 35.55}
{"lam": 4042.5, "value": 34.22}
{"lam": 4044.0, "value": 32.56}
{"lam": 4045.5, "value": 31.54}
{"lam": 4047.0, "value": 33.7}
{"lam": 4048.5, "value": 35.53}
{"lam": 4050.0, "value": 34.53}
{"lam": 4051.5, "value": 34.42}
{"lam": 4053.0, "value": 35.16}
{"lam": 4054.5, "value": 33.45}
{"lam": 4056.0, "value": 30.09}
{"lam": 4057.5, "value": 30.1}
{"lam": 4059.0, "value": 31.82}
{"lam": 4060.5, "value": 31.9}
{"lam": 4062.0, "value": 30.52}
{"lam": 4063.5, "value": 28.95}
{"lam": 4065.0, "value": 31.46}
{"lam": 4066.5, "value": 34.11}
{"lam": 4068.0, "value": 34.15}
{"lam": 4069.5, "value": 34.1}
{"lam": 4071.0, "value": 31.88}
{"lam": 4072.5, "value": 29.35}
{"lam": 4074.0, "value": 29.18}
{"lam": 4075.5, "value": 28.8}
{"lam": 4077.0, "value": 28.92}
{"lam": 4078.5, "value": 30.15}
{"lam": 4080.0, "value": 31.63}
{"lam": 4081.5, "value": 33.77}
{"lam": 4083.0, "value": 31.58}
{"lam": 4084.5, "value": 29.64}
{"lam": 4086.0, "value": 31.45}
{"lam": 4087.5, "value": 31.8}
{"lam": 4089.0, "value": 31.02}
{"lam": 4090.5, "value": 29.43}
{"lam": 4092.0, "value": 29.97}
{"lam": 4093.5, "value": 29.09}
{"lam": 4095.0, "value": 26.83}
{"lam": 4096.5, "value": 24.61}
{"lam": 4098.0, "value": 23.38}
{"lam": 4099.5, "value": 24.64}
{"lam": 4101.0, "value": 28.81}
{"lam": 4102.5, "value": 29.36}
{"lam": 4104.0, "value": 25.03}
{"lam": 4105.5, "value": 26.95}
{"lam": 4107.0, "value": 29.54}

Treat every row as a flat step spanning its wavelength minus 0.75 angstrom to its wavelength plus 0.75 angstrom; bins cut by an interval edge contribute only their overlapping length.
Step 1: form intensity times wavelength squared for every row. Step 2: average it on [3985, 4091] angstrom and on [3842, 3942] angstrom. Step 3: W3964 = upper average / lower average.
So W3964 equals 1.3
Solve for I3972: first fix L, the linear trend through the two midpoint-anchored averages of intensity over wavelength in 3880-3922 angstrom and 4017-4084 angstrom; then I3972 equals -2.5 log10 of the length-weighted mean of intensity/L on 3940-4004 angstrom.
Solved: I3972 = 0.13 mag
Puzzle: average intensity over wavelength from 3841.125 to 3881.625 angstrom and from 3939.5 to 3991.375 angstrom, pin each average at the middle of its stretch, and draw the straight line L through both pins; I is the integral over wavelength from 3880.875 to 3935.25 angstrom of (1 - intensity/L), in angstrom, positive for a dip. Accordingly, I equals 2.1 angstrom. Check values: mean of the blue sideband 28.4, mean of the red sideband 24.4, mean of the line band 25.5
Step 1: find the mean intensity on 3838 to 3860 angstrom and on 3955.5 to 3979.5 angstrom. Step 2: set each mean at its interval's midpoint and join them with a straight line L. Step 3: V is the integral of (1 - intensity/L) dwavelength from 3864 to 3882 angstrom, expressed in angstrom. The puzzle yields -4.0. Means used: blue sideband 25.5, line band 30.1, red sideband 21.1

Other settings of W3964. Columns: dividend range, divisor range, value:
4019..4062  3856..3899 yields 1.34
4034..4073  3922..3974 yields 1.54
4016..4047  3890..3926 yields 1.25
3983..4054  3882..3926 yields 1.28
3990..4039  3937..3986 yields 1.42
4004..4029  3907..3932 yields 1.19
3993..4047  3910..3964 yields 1.34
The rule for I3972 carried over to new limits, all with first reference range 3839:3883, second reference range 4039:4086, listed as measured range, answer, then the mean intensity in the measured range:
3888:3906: 0.17 mag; 24.4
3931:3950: 0.33 mag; 21.8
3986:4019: -0.04 mag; 32.1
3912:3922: -0.09 mag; 31.4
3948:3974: 0.31 mag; 22.5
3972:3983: 0.32 mag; 22.6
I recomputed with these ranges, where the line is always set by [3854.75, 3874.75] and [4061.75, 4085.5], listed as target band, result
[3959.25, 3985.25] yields 8.47 angstrom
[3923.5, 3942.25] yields 6.49 angstrom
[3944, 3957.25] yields 1.78 angstrom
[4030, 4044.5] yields -0.92 angstrom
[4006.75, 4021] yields -0.54 angstrom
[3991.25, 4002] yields -0.40 angstrom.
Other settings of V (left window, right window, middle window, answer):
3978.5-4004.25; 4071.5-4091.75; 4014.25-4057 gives -4.2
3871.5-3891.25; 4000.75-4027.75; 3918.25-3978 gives 9.8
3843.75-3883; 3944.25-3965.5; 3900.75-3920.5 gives -2.5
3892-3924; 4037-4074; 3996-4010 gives -0.2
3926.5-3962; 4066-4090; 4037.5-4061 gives -3.1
